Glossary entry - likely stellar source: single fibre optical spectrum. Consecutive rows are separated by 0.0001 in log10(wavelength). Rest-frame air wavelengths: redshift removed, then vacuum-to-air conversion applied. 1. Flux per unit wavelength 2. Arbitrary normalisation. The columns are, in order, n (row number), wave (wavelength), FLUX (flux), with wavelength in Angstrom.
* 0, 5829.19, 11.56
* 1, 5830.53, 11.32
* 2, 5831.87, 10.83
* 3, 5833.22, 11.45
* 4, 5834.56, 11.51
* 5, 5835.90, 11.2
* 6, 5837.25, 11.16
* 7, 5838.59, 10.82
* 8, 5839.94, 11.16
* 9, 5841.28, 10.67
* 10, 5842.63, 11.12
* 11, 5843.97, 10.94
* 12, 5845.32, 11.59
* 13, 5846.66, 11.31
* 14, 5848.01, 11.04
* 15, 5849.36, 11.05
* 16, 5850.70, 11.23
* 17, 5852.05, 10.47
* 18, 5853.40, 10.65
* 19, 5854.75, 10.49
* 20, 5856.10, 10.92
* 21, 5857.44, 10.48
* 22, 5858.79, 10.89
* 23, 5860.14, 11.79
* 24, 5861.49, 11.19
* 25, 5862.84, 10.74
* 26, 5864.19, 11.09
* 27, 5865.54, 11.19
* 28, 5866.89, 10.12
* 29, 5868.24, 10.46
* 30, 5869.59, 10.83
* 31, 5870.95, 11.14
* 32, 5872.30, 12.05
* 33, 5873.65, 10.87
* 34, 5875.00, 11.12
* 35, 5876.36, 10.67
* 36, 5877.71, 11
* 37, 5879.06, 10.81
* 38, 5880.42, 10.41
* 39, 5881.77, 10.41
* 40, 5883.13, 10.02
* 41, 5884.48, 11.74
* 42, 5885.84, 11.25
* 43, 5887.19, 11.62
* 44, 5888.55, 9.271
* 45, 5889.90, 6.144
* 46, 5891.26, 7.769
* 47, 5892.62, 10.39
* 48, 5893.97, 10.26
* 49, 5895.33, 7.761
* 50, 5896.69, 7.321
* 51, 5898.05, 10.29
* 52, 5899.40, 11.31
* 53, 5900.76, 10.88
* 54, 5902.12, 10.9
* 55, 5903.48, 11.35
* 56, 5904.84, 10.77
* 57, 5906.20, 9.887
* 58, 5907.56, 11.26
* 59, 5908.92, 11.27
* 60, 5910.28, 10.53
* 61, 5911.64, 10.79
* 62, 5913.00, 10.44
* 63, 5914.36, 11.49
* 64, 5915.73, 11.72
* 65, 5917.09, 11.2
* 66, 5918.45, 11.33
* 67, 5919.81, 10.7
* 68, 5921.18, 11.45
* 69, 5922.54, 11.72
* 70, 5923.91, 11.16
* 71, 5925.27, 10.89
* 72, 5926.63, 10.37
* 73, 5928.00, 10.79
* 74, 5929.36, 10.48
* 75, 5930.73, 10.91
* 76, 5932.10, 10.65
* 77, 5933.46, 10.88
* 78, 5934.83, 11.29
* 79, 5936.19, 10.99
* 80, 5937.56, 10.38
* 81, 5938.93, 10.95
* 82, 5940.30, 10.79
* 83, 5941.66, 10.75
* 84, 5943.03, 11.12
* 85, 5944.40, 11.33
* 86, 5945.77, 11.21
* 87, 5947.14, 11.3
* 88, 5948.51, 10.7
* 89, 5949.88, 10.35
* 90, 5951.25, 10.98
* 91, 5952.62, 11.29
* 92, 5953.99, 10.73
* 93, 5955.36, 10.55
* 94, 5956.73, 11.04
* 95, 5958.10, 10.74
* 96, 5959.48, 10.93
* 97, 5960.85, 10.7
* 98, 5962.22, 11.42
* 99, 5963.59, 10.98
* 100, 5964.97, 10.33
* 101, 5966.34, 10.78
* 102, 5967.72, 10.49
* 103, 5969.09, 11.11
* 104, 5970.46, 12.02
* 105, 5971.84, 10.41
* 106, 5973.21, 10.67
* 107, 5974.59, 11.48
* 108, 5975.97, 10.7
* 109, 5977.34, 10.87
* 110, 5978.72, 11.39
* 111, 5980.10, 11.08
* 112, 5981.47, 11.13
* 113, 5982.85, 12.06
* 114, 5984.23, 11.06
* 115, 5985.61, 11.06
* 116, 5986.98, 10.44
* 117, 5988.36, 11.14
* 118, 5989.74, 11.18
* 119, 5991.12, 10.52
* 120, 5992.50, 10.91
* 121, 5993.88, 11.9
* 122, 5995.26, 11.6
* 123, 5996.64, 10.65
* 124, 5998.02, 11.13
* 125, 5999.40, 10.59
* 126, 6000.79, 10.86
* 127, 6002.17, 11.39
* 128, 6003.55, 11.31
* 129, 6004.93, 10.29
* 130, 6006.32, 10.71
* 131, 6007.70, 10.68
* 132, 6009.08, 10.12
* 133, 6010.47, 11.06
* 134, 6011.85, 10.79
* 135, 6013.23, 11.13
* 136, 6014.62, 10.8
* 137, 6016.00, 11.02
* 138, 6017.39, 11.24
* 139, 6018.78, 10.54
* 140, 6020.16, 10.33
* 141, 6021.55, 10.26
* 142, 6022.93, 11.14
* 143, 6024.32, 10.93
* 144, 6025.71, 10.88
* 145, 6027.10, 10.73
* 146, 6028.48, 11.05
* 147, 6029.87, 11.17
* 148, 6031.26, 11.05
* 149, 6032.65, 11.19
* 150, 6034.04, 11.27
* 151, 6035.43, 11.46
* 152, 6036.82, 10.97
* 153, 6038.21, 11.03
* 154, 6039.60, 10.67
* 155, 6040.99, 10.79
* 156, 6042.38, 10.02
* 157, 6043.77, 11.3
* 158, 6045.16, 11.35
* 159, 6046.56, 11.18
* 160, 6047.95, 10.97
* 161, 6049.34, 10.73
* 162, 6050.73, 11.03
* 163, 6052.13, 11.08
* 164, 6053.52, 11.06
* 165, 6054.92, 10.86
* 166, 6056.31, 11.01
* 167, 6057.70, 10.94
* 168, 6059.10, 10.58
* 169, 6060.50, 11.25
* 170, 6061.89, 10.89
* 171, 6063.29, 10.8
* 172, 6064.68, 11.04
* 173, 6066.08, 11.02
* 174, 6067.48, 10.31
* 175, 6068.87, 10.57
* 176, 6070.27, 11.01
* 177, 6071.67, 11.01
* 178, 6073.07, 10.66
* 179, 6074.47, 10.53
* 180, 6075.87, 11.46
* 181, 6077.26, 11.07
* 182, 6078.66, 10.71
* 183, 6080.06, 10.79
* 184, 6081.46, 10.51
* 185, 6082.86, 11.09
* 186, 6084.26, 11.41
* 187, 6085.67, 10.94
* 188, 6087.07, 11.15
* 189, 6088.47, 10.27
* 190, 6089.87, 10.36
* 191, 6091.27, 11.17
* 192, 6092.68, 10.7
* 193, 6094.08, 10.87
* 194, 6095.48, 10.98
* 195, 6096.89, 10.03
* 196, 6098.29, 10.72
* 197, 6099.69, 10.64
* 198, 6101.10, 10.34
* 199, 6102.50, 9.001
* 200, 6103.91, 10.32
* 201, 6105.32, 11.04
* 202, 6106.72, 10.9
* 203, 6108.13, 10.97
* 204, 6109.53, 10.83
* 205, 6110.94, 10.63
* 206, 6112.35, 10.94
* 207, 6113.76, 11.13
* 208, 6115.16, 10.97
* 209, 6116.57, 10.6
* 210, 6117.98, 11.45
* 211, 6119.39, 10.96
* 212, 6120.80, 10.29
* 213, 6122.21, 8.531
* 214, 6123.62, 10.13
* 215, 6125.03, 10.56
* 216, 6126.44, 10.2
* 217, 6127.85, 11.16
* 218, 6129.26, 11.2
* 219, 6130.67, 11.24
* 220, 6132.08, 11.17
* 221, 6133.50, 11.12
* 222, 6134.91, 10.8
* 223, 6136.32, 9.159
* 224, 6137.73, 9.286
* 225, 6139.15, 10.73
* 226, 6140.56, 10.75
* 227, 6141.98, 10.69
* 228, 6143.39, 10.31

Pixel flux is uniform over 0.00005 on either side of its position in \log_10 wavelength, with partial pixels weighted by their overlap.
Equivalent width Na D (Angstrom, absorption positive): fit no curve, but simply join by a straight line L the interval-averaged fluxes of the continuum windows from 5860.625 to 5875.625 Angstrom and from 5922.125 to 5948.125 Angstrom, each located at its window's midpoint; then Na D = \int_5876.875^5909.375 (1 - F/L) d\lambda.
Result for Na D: 2.4 Angstrom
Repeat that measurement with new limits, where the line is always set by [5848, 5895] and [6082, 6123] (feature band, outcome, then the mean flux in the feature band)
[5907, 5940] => -1.2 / 11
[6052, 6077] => -0.6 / 10.9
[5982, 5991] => -0.4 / 11.1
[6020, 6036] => -0.5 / 11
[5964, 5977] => -0.3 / 10.9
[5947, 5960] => -0.3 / 10.8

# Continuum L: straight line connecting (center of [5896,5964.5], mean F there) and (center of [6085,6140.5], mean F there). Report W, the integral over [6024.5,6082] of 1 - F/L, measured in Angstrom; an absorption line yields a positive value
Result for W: -1.3 Angstrom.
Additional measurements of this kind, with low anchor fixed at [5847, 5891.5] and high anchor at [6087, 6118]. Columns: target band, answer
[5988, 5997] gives -0.4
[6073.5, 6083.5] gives -0.2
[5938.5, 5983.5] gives -1.3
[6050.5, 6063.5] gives -0.3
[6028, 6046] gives -0.6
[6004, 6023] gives -0.1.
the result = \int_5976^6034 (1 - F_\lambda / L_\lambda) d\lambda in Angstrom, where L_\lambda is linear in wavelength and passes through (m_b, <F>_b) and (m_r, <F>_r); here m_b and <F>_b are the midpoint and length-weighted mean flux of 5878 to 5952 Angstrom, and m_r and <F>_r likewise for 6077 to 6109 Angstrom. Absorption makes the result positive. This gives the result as -1.7 Angstrom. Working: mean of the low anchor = 10.6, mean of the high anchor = 10.7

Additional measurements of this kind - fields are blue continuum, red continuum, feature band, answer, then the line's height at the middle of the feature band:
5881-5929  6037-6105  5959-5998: -1.5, 10.6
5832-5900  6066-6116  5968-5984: -0.7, 10.7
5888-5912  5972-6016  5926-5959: -1.5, 10.4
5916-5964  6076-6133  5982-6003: -0.4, 10.9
